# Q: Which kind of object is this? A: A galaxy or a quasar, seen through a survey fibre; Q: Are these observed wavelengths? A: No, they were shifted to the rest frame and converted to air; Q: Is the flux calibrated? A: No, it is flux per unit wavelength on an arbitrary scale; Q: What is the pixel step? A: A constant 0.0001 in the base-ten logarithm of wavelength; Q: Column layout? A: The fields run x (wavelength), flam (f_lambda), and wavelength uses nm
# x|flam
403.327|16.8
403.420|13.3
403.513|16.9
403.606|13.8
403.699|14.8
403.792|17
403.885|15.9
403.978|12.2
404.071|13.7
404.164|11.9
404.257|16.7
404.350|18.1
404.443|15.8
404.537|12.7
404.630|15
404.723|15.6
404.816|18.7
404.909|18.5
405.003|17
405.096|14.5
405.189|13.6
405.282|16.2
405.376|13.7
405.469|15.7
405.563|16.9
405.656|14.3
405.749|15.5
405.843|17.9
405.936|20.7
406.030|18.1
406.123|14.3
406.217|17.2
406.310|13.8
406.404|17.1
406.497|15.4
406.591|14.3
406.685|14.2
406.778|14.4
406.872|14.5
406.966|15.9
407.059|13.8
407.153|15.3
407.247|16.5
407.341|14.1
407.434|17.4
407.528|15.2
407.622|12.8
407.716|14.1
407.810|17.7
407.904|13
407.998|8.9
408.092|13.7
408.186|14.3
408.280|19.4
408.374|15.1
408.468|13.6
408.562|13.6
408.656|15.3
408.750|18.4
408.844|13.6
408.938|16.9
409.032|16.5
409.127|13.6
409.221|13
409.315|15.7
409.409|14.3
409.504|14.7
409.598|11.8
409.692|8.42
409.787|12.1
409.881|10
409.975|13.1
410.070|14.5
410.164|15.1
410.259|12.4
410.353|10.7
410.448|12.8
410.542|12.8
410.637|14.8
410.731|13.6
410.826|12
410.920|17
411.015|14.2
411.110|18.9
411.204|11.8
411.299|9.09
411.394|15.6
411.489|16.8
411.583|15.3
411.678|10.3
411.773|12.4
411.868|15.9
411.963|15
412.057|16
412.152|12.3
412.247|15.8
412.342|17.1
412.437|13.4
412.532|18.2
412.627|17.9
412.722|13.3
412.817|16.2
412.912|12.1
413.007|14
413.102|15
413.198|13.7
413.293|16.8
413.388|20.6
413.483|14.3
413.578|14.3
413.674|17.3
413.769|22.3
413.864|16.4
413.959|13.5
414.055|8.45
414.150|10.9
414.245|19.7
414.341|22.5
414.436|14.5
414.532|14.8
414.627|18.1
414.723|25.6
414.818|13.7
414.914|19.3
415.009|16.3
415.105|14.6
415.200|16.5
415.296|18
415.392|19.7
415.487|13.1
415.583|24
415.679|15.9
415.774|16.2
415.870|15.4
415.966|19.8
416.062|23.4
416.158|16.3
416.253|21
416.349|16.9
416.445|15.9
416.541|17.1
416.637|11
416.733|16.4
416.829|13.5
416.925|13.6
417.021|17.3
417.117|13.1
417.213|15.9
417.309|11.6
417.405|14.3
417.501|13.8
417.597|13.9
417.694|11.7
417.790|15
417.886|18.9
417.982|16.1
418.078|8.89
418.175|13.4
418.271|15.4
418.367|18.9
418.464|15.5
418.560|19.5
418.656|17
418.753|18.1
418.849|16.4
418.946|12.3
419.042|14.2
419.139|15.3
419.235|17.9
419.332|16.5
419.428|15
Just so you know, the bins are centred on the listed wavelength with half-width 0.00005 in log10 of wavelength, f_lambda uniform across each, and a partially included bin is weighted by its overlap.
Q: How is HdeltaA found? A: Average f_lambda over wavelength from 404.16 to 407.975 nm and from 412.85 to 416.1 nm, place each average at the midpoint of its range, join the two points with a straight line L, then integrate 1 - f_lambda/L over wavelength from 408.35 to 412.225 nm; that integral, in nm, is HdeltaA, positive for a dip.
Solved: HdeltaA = 0.55 nm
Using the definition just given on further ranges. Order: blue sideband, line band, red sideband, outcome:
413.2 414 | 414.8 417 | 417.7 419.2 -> -0.09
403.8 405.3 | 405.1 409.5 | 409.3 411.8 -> -0.23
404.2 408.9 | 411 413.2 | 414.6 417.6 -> 0.21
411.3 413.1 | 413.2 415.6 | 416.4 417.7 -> -0.39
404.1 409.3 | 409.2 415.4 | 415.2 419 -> 0.30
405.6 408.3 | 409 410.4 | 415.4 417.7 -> 0.22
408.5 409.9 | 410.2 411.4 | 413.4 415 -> 0.11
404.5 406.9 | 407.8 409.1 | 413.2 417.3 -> 0.09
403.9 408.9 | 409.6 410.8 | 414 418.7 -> 0.24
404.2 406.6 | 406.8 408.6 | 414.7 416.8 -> 0.18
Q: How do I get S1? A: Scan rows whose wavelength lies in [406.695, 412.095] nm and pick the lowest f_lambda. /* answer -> 8.42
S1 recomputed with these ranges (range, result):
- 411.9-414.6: 8.45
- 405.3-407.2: 13.7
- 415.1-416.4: 13.1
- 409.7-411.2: 10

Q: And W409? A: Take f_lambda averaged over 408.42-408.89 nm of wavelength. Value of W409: 14.9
